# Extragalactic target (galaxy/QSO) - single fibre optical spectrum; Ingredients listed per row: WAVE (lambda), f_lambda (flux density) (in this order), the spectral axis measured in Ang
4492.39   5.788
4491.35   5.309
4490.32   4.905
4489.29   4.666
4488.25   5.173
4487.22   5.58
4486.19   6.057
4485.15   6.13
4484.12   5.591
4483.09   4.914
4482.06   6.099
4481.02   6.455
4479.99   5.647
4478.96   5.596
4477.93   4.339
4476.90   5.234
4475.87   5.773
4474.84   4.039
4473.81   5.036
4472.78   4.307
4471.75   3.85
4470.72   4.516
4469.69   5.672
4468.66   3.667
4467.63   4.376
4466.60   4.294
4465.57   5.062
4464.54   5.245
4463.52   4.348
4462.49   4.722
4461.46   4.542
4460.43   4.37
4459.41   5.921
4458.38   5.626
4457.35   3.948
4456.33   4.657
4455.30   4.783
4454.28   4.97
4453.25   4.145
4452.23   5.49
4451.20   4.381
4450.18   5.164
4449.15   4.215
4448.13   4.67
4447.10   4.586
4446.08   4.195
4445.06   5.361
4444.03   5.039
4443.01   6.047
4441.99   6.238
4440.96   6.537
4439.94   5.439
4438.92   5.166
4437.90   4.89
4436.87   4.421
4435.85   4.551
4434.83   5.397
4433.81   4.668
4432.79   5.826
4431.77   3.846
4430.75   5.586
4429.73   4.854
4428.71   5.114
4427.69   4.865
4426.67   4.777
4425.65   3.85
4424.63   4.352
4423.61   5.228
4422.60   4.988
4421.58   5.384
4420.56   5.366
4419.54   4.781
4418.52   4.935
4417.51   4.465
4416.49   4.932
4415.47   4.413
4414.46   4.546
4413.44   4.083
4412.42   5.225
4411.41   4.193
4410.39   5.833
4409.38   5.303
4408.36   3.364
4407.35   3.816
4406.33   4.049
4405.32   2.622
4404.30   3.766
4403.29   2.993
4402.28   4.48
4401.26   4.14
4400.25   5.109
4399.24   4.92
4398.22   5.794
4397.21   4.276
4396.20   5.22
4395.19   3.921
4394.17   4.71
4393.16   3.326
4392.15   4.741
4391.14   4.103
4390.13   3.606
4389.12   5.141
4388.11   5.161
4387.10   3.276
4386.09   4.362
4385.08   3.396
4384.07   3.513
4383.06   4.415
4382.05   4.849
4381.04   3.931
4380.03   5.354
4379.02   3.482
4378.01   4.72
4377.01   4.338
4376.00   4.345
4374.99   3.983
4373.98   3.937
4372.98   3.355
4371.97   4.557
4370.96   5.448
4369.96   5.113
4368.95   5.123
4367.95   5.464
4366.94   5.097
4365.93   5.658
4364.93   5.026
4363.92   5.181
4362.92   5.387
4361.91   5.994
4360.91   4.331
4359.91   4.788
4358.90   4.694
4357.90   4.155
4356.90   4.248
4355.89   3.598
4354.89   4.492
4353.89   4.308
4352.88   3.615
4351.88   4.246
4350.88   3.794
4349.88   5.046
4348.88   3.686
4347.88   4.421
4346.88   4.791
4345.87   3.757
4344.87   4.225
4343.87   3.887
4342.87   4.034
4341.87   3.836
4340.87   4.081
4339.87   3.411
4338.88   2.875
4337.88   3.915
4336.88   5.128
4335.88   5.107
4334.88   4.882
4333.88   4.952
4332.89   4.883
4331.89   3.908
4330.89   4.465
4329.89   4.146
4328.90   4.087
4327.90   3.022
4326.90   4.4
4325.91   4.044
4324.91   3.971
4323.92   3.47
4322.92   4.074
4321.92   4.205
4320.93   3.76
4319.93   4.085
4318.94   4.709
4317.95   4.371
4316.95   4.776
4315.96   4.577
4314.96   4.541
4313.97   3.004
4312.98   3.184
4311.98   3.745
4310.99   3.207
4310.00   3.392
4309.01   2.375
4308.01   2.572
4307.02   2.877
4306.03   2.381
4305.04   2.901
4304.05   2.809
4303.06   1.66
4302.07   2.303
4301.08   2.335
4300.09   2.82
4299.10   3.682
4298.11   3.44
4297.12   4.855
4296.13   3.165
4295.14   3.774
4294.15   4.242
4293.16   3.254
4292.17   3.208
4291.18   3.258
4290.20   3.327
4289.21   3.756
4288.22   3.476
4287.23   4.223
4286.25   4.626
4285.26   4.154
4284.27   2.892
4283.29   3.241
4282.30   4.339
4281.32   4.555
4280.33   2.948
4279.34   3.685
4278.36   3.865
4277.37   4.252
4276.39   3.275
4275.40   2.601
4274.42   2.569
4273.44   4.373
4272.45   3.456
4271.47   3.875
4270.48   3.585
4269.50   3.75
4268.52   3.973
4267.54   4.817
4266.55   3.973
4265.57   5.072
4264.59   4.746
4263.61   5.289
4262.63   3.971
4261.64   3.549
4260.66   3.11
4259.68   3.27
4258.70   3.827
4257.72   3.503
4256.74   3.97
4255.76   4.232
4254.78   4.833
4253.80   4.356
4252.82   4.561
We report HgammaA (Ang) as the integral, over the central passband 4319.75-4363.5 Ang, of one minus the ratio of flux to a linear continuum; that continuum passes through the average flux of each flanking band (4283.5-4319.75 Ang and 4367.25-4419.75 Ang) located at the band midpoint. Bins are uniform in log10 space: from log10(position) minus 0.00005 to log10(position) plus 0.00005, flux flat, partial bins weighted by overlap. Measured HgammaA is -4.21 Ang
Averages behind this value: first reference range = 3.45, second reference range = 4.4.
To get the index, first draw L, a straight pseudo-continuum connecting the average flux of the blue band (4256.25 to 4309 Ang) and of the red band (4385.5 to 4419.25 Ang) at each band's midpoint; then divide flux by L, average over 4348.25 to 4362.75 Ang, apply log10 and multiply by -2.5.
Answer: -0.08 mag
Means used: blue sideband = 3.56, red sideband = 4.39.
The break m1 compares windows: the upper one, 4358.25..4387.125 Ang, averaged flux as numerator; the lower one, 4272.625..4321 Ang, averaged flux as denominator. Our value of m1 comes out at 1.32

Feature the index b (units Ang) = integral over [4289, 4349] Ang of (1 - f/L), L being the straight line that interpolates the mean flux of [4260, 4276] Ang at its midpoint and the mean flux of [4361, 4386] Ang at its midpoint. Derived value 7.5 Ang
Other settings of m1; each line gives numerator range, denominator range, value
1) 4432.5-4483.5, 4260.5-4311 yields 1.40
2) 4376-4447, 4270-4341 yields 1.26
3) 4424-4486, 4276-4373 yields 1.24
